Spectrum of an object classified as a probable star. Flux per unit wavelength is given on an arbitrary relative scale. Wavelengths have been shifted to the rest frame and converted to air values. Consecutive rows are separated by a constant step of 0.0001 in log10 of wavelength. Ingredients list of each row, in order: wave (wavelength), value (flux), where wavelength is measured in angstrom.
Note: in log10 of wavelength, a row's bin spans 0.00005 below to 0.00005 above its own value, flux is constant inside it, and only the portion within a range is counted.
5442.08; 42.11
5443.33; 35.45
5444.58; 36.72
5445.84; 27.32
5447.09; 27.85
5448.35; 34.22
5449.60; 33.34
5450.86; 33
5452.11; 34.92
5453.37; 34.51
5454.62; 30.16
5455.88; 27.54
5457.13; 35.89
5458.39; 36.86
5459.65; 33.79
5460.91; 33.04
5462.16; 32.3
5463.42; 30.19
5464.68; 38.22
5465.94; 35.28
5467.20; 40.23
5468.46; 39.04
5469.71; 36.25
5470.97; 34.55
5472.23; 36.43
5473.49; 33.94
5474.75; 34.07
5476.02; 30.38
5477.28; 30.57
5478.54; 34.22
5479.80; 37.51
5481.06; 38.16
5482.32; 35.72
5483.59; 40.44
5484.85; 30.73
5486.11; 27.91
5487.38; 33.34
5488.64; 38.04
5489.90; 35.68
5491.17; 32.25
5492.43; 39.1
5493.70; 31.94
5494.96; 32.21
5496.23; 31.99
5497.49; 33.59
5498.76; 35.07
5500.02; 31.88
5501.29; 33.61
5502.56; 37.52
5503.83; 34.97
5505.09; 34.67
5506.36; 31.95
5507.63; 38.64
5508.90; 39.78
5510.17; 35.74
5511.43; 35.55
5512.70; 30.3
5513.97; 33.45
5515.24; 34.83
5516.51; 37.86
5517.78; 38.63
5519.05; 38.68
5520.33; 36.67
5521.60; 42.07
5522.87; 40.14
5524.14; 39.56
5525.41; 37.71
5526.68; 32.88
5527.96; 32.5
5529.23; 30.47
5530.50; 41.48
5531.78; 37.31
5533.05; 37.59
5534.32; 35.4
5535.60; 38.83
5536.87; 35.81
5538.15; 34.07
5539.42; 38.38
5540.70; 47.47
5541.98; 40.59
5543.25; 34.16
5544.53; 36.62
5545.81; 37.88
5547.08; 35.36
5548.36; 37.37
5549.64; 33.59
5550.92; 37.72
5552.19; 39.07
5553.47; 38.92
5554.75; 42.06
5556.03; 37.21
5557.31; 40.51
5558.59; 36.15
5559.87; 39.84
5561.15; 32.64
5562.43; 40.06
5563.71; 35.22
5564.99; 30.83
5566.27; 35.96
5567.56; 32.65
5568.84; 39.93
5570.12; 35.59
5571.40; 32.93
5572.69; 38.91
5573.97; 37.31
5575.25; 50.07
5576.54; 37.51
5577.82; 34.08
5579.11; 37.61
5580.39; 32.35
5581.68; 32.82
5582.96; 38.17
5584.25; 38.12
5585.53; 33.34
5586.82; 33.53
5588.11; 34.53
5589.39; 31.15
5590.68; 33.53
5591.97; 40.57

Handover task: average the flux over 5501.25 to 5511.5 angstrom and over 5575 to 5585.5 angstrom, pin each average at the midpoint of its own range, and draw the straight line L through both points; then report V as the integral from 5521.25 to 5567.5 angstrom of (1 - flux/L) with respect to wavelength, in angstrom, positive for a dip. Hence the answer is -1.0 angstrom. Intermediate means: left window 36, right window 36.9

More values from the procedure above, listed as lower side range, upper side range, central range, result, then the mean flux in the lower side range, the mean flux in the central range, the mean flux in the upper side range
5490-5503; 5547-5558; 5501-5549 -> -1.0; 33.9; 36.8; 38.1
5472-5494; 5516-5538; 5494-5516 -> 0.9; 34.5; 34.4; 37.2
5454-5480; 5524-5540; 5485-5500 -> 0.6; 34.3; 33.6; 36.2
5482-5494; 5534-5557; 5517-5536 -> -0.3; 34.5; 37.3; 37.9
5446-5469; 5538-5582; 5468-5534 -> -0.2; 33.8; 35.4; 37.3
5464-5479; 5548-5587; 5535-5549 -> -0.5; 35.3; 37.9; 36.9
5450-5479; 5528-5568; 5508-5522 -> -0.3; 34.1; 36.6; 37.1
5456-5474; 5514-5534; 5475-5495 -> 0.9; 35.2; 34.3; 37.1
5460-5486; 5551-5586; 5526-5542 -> -0.3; 34.9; 37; 37.1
